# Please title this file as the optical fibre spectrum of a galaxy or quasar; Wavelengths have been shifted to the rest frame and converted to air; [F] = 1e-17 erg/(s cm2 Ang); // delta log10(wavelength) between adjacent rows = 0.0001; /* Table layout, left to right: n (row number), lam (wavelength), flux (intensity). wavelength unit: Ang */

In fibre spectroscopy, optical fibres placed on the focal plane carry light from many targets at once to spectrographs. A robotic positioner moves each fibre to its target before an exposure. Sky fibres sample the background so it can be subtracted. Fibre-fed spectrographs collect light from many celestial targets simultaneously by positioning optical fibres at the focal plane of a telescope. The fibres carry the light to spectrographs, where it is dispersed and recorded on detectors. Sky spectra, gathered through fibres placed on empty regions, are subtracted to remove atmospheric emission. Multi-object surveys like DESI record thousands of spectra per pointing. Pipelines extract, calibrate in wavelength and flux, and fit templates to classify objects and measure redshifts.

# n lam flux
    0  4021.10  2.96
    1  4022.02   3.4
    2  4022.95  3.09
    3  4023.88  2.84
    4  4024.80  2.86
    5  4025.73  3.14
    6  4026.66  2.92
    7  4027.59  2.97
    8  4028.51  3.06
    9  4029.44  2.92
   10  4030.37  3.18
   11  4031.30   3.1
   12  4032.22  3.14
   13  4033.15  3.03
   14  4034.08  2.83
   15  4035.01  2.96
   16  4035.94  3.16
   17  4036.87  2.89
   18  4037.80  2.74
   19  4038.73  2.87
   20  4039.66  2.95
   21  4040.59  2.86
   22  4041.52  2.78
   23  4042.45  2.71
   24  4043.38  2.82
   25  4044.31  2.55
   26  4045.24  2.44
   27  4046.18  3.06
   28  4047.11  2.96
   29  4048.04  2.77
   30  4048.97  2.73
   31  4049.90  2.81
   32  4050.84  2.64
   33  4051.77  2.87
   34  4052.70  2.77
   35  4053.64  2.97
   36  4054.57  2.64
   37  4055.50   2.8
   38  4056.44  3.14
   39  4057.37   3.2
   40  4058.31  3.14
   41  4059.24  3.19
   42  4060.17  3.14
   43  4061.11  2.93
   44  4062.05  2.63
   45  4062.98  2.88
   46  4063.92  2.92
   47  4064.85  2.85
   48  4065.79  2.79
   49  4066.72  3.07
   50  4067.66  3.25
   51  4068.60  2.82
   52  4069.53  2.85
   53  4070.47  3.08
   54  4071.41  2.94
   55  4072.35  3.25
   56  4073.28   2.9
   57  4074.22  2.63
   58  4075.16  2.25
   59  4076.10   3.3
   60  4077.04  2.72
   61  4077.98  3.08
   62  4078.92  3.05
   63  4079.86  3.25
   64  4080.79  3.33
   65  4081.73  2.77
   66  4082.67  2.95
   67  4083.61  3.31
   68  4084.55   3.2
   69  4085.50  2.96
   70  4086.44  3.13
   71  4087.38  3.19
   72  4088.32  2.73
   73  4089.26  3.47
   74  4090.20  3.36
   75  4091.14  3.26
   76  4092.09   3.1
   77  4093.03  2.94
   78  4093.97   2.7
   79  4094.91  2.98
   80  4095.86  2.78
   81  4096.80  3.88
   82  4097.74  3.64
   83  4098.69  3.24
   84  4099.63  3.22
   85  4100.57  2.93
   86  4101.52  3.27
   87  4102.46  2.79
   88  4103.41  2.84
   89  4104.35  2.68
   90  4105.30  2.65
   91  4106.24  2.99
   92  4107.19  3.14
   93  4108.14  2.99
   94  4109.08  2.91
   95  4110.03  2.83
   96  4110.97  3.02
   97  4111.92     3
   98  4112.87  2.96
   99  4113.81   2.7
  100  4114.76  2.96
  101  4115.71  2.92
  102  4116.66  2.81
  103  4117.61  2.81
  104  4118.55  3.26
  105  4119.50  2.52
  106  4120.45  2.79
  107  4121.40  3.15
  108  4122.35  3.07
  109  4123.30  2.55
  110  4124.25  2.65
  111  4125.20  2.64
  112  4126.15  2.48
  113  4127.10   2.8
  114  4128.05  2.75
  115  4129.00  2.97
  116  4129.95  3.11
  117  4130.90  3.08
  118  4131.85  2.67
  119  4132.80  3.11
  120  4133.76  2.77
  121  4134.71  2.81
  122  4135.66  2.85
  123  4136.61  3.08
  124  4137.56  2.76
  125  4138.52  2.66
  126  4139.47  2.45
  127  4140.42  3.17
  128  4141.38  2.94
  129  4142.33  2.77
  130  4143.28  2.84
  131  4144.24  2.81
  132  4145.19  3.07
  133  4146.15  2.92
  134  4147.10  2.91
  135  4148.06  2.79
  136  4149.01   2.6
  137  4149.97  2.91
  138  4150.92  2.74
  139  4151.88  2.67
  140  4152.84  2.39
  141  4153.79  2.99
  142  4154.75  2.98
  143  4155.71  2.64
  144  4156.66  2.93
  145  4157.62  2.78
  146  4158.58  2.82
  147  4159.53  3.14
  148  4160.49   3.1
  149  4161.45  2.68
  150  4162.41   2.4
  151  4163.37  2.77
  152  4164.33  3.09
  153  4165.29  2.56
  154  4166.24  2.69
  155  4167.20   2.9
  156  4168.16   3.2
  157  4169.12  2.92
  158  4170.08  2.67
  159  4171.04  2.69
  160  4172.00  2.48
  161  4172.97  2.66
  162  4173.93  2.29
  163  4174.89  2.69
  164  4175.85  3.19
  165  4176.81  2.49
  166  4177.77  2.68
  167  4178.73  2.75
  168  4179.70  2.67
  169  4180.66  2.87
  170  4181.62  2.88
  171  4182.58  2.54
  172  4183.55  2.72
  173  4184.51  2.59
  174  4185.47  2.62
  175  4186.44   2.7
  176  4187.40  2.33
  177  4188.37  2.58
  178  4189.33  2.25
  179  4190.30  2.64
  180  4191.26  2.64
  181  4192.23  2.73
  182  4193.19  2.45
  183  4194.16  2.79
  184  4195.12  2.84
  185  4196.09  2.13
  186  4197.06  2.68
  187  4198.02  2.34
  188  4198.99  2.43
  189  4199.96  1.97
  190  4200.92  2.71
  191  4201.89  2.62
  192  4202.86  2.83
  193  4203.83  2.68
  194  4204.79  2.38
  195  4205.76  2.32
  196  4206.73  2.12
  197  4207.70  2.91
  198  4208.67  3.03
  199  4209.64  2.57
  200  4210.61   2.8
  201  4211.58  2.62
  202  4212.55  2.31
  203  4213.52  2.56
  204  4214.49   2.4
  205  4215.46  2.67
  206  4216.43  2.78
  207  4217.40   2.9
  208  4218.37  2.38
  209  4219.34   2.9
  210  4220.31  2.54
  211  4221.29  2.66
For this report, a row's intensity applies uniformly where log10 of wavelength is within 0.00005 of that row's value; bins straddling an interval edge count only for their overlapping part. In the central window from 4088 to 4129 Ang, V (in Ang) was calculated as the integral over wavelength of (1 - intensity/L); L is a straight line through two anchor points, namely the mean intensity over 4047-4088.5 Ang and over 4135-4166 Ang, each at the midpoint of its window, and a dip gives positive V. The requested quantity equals -1.0 Ang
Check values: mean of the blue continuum 2.95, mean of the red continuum 2.82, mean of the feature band 2.96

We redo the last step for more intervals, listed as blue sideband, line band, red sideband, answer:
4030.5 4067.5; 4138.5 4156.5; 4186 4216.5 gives -0.90 Ang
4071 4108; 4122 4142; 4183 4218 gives 0.27 Ang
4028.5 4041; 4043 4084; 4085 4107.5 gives 1.41 Ang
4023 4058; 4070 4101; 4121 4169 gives -2.25 Ang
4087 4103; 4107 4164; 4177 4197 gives 1.29 Ang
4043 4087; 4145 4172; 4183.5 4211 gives -1.42 Ang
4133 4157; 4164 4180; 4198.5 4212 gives -0.19 Ang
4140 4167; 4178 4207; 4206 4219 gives 1.34 Ang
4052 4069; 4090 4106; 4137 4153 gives -1.03 Ang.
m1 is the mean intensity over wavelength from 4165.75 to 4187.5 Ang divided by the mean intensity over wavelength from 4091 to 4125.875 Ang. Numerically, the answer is 0.9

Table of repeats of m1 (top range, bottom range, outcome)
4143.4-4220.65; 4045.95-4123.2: 0.90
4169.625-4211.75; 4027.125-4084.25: 0.89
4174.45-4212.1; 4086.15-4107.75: 0.85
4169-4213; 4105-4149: 0.91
